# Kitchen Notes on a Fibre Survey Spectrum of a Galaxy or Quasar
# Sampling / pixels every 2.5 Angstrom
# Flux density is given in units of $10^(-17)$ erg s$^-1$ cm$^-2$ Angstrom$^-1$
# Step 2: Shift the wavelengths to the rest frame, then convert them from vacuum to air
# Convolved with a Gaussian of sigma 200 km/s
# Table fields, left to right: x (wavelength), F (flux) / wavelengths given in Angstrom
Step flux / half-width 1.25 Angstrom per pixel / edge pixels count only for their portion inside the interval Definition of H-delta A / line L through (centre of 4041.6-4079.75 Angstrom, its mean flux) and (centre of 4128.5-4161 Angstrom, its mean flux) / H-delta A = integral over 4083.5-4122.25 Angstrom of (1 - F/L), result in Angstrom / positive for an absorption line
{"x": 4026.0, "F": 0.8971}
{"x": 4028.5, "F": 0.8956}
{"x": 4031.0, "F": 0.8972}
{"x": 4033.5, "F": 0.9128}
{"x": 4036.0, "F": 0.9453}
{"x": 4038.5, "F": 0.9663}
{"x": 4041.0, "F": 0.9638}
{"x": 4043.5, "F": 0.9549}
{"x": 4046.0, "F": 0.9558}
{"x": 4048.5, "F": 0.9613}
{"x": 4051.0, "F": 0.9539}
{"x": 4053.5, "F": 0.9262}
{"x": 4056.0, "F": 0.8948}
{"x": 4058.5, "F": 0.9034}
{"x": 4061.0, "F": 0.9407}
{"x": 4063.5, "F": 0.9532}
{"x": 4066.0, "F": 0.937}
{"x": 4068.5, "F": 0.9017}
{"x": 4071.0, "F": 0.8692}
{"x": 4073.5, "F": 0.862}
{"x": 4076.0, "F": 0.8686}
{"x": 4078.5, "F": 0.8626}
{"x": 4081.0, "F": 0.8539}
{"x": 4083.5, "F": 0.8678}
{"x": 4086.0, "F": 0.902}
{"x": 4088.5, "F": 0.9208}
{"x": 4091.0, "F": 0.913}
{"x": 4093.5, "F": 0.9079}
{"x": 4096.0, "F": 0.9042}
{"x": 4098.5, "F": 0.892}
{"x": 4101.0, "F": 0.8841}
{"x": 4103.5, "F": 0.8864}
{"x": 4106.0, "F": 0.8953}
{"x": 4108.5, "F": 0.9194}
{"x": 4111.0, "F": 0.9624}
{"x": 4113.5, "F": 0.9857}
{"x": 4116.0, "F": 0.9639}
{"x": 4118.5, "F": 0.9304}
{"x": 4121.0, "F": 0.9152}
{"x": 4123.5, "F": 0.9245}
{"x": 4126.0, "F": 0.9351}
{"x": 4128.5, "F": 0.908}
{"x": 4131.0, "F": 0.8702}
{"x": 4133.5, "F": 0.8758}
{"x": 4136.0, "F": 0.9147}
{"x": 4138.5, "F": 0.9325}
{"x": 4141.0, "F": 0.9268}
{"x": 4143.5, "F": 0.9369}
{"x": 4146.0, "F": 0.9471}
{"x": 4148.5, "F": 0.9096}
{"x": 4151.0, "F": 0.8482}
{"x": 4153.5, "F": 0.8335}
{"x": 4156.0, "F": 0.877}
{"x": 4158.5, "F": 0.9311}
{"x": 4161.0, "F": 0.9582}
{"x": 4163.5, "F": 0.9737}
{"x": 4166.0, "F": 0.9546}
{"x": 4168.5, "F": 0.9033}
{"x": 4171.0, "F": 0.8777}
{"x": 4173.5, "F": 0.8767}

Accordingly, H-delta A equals -0.3 Angstrom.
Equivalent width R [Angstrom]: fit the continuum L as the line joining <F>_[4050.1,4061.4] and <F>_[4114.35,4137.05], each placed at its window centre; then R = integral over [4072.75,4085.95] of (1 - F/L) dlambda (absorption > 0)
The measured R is 0.77 Angstrom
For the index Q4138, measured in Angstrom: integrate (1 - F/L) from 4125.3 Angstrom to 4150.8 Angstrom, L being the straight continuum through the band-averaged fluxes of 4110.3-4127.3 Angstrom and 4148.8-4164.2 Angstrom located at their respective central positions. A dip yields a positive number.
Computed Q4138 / 0.3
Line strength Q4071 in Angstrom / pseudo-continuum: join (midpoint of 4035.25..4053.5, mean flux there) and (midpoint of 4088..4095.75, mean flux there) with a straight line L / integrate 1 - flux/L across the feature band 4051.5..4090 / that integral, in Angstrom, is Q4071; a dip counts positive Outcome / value 1.3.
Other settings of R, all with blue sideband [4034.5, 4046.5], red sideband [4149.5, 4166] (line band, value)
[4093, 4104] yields 0.4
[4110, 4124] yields -0.4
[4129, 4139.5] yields 0.2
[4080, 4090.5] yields 0.5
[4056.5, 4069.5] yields 0.3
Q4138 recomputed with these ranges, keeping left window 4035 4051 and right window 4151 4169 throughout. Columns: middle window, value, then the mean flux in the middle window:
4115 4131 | 0.1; 0.924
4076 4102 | 1.4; 0.89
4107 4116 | -0.2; 0.955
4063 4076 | 0.7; 0.898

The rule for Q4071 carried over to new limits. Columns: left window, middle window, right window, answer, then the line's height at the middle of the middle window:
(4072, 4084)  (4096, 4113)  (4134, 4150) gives -0.4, 0.888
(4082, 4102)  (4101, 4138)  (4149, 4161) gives -1.1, 0.892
